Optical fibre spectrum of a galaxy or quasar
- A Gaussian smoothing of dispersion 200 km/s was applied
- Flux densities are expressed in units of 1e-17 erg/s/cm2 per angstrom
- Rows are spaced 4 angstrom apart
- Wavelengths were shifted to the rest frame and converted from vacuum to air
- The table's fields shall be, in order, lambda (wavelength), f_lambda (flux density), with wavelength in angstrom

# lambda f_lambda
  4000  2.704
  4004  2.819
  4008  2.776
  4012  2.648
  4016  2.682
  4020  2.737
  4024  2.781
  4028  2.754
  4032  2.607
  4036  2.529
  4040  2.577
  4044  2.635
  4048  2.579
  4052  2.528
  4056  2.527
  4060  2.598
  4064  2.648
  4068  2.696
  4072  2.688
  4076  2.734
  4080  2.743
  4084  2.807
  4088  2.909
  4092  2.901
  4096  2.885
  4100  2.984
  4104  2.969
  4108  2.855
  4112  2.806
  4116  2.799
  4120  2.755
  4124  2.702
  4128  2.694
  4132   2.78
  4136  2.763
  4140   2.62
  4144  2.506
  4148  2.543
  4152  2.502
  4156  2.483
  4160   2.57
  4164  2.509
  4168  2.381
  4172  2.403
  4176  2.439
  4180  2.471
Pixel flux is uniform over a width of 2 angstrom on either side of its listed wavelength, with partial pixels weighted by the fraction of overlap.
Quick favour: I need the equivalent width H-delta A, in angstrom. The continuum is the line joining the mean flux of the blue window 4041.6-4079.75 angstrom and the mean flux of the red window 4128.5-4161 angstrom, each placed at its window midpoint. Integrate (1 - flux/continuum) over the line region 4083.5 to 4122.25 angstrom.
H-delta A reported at -3.7 angstrom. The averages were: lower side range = 2.63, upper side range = 2.6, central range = 2.87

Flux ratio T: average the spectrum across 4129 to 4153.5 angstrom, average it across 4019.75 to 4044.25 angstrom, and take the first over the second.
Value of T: 0.99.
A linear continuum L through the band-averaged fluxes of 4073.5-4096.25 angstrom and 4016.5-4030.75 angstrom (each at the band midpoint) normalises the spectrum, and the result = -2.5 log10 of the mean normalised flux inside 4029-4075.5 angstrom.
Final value 0.07 mag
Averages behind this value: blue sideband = 2.74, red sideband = 2.82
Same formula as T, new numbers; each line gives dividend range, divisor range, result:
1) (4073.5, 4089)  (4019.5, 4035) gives 1.03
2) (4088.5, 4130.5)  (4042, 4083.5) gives 1.07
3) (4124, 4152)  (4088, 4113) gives 0.91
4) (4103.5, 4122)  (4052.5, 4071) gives 1.08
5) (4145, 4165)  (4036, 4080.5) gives 0.96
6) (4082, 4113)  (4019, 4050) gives 1.09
